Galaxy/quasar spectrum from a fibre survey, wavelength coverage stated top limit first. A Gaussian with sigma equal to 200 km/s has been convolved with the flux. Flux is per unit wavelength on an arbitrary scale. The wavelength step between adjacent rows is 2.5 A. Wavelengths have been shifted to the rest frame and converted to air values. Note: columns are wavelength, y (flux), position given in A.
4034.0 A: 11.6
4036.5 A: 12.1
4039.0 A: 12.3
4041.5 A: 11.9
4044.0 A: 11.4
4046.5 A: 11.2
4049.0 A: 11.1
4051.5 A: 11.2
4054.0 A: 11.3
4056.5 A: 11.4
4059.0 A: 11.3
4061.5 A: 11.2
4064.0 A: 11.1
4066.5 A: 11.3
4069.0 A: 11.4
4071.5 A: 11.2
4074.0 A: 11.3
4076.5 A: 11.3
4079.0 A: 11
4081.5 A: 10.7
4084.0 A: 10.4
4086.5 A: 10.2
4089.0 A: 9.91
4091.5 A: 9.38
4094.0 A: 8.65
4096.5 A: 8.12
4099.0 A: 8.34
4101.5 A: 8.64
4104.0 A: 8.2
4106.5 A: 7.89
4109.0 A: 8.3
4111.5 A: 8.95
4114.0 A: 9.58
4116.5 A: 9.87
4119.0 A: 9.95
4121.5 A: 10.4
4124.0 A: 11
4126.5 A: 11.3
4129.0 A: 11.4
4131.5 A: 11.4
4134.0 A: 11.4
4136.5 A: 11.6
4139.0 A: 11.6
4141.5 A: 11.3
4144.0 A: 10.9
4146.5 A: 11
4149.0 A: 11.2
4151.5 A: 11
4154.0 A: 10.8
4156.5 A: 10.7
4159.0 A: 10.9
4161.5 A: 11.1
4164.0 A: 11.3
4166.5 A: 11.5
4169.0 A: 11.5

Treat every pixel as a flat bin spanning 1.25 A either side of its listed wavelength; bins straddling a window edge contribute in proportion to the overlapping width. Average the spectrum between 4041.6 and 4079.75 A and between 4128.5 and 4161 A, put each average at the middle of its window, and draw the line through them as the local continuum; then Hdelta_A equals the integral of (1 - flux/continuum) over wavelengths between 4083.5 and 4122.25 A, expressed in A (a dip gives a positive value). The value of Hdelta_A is 7.2 A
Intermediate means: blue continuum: 11.3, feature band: 9.13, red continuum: 11.2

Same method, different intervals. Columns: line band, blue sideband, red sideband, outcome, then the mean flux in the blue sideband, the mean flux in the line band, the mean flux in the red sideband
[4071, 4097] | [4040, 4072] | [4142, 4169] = 2.36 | 11.3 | 10.2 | 11.1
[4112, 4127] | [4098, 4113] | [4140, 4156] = -1.54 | 8.41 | 10.2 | 11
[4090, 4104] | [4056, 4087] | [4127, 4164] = 3.15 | 11.1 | 8.61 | 11.2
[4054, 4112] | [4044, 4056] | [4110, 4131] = 4.17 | 11.2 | 10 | 10.3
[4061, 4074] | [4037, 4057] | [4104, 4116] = -0.81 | 11.5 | 11.2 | 8.7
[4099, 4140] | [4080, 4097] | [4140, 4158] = 1.43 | 9.71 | 10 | 11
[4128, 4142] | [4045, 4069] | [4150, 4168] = -0.46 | 11.2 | 11.5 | 11.1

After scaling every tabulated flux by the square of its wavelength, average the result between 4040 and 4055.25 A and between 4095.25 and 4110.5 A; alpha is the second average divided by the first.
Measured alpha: 0.75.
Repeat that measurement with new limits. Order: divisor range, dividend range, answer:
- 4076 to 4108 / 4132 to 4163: 1.22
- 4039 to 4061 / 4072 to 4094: 0.93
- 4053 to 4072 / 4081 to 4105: 0.83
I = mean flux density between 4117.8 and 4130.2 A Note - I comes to 10.8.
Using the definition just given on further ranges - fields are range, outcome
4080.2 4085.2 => 10.6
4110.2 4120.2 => 9.58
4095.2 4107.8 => 8.24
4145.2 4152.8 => 11.1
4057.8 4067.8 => 11.2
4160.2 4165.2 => 11.2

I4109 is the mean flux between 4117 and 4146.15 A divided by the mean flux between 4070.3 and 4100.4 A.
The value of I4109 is 1.1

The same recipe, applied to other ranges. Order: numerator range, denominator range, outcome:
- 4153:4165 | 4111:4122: 1.12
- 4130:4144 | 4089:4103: 1.31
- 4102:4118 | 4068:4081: 0.79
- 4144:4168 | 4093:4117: 1.28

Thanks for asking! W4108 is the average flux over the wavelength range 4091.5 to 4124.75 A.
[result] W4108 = 9.05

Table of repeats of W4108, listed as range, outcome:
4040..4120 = 10.2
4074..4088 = 10.8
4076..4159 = 10.2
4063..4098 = 10.4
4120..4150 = 11.2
